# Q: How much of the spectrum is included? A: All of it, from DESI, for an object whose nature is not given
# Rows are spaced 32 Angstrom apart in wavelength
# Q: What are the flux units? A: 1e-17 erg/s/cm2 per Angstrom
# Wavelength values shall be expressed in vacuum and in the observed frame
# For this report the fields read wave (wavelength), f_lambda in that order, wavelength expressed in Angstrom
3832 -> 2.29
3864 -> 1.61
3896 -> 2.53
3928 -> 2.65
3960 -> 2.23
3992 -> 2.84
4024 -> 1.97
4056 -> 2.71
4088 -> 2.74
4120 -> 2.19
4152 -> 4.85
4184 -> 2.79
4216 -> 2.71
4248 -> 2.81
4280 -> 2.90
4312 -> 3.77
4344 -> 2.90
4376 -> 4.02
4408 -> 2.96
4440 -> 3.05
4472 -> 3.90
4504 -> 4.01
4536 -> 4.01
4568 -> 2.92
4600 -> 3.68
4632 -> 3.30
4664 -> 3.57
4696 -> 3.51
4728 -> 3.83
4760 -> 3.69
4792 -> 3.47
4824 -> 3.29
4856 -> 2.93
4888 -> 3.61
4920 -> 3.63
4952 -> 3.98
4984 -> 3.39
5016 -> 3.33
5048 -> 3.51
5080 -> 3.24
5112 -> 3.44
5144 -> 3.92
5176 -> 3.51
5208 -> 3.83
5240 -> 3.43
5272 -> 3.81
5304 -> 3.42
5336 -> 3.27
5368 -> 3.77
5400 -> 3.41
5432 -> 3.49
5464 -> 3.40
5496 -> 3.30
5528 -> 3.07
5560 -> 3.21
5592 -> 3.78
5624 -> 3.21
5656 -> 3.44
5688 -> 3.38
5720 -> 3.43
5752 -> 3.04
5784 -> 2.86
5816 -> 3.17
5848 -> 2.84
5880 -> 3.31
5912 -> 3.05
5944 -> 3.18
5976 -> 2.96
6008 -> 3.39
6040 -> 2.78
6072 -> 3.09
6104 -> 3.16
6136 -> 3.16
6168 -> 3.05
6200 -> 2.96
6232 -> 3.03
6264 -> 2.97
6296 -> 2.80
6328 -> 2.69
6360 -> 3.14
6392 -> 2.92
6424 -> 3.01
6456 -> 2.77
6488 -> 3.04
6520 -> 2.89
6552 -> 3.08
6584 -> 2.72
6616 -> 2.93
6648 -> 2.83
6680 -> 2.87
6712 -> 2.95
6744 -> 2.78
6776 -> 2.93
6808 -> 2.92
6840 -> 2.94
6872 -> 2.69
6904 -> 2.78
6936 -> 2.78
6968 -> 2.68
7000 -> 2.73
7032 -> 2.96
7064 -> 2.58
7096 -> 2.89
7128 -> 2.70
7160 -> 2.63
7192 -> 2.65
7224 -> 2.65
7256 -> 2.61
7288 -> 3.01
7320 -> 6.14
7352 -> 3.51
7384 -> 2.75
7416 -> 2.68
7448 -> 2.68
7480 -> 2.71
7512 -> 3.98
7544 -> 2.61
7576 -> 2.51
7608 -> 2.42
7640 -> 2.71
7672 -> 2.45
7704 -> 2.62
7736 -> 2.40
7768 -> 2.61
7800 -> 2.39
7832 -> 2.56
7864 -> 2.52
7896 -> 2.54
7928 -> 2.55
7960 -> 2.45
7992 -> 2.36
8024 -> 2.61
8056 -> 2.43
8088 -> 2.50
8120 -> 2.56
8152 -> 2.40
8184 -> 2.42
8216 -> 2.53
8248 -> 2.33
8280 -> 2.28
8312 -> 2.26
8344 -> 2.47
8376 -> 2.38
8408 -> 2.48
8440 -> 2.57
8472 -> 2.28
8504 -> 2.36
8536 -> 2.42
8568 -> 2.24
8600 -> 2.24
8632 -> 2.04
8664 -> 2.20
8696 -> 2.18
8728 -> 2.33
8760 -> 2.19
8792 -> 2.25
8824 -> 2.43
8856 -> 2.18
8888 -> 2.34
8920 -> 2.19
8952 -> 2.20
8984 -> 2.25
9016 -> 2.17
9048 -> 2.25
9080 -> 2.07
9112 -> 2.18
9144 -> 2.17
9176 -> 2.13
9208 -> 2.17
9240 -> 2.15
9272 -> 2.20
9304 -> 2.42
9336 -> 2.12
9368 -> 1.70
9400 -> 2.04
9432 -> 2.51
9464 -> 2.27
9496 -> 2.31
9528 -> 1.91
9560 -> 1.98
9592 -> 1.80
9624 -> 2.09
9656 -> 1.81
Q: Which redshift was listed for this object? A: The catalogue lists 0.116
